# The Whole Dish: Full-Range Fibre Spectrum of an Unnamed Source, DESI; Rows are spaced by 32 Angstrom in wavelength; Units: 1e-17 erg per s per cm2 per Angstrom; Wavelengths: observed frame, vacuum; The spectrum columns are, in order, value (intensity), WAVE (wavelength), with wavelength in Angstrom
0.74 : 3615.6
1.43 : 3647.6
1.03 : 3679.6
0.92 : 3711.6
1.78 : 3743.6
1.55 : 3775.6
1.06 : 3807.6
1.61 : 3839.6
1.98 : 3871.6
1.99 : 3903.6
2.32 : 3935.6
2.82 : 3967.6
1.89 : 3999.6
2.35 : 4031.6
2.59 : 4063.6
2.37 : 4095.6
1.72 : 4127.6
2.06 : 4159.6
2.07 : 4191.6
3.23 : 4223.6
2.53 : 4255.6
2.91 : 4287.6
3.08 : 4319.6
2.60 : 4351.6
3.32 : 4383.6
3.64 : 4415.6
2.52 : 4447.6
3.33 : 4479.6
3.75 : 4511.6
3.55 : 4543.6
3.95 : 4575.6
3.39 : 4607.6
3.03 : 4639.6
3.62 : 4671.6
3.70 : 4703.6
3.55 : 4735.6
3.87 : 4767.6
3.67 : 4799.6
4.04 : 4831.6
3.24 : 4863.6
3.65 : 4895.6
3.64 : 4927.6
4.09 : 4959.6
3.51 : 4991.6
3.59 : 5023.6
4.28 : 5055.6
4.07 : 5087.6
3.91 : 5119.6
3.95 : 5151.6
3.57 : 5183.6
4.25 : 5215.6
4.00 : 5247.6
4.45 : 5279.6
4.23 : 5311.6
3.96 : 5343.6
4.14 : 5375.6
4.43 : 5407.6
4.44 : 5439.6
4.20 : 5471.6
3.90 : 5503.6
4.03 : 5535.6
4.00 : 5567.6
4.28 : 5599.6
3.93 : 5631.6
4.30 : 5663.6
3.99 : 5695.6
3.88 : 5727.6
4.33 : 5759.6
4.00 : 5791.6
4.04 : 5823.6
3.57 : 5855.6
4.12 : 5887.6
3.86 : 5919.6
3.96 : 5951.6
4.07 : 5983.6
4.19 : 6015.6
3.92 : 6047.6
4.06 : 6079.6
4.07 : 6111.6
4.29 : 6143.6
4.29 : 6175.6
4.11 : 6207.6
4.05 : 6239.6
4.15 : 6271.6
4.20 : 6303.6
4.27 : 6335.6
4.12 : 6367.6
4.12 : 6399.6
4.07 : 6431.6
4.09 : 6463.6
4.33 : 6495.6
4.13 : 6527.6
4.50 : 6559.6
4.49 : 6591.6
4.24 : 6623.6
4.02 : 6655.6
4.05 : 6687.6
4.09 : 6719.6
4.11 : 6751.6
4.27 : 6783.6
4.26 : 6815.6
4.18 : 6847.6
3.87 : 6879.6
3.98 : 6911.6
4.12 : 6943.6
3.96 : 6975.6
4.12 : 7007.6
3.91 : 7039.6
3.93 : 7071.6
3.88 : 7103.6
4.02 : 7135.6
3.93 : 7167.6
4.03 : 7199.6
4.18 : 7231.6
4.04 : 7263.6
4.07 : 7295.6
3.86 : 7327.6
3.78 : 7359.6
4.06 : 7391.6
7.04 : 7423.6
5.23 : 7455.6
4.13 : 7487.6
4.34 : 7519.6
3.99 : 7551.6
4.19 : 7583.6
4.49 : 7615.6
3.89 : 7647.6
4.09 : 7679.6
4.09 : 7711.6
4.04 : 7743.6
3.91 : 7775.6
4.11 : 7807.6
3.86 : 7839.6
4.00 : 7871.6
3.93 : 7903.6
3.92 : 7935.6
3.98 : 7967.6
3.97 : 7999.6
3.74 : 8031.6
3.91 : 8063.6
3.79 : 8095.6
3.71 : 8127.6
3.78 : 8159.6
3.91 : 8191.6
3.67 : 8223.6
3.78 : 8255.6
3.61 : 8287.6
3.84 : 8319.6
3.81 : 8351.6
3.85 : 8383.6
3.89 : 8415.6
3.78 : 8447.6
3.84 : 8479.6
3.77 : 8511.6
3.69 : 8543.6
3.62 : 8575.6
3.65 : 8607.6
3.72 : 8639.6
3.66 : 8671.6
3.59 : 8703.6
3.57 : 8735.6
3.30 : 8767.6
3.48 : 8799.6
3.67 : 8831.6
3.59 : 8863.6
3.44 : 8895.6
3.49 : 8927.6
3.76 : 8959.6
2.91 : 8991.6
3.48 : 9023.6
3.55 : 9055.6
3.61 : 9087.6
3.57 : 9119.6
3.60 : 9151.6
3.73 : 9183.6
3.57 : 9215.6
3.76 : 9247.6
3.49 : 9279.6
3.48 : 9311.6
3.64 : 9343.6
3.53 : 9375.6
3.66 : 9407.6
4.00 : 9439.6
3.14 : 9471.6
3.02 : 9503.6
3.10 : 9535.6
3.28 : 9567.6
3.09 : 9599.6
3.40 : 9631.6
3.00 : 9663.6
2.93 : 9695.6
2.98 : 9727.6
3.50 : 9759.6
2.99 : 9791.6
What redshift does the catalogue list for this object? 0.131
